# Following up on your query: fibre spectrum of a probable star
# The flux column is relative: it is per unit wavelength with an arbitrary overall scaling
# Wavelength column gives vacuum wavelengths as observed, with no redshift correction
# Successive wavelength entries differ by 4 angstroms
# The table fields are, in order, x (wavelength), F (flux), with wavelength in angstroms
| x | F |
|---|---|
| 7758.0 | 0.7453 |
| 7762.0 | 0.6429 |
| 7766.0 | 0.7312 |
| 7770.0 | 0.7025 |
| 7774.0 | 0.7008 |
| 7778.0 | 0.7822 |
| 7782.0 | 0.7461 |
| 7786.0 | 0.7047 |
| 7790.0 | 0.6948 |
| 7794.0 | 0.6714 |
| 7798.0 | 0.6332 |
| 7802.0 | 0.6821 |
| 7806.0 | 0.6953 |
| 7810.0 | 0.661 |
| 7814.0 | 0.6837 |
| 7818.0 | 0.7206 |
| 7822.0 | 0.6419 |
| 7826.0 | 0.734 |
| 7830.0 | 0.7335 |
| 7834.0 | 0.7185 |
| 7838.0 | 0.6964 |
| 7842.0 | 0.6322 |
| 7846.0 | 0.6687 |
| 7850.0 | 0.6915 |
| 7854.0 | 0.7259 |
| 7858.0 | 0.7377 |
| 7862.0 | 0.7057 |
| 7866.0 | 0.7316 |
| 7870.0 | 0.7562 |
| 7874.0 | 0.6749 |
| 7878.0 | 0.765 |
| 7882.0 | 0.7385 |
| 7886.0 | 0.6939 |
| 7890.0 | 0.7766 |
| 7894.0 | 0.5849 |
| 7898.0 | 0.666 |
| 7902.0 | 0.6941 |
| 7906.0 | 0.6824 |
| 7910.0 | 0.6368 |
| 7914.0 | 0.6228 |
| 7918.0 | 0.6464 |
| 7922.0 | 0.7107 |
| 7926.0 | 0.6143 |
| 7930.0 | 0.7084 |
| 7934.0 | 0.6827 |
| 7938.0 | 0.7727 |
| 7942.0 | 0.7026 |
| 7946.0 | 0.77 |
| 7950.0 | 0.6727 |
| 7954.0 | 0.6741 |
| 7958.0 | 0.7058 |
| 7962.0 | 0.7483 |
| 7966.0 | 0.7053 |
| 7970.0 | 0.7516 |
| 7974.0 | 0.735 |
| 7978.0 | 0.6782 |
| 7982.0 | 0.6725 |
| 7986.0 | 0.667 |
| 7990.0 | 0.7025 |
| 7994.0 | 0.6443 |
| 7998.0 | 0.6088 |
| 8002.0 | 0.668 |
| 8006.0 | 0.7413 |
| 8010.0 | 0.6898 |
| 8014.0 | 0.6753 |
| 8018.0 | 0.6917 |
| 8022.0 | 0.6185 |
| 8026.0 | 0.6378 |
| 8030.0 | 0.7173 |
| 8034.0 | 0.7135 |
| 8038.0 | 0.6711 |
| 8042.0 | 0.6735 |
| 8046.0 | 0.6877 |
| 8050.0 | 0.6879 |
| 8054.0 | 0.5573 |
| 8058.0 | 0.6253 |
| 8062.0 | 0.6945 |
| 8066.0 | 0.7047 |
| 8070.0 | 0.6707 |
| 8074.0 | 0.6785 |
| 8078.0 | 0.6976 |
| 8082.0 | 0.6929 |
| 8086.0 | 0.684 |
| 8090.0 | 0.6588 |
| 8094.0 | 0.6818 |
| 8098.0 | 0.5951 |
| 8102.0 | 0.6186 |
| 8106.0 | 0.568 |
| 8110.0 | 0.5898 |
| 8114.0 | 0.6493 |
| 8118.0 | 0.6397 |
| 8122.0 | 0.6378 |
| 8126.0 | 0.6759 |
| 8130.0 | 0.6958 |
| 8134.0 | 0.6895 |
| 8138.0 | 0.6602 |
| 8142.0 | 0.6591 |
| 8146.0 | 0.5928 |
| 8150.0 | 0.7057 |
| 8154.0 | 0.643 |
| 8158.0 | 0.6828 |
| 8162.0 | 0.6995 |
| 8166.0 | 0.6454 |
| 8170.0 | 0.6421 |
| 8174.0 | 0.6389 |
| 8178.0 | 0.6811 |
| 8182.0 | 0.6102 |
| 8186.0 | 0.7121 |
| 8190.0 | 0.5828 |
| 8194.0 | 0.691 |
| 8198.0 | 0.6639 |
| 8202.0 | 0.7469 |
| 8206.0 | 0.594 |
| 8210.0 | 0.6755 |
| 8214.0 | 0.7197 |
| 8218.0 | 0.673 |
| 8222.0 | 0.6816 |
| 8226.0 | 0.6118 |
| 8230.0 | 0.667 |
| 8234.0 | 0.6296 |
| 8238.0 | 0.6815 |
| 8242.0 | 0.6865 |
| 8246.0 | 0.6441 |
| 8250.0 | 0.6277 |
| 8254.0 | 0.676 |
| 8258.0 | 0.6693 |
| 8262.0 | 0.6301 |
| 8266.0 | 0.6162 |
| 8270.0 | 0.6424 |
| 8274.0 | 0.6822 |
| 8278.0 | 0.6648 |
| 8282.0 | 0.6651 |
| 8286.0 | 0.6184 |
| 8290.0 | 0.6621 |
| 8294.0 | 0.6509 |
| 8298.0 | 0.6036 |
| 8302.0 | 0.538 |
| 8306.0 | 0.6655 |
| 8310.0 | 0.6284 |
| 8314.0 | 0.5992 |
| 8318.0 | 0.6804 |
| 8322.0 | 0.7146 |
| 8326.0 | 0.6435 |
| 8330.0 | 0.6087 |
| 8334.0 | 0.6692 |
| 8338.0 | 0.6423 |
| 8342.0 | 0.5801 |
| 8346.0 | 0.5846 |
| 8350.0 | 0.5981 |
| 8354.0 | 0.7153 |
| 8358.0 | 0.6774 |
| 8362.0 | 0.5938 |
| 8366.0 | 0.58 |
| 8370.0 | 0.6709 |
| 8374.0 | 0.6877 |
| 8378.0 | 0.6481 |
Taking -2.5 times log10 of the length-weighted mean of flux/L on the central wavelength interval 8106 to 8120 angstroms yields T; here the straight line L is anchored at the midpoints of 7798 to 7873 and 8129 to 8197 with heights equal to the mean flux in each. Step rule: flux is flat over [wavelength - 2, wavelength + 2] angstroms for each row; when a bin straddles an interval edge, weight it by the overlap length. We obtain 0.08 mag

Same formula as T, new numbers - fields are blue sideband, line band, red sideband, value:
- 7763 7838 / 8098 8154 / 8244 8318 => 0.03 mag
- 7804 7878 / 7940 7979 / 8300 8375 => -0.05 mag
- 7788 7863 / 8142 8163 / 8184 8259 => 0.01 mag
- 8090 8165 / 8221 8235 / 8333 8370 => -0.01 mag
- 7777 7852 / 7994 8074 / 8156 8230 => 0.01 mag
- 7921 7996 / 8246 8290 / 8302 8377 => 0.00 mag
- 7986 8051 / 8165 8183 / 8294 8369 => 0.01 mag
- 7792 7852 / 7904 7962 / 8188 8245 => -0.01 mag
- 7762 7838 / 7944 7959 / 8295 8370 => -0.04 mag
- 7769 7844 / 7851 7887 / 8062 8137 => -0.06 mag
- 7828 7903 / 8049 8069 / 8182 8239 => 0.05 mag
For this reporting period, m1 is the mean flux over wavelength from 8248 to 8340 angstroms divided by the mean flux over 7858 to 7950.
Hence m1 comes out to 0.9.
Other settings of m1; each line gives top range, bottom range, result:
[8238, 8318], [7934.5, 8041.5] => 0.93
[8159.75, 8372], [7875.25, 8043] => 0.94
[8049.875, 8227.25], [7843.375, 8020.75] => 0.95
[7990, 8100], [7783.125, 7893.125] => 0.95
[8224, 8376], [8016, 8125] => 0.98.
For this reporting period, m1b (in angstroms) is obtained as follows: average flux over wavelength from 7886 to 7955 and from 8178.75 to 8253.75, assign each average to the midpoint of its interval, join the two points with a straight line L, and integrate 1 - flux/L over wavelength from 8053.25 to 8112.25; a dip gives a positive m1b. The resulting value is 1.9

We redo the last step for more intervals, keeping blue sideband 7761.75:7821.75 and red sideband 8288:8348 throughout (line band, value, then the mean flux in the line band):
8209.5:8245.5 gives -1.43 angstroms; 0.668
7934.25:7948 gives -1.25 angstroms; 0.74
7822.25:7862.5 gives -0.65 angstroms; 0.702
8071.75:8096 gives -0.79 angstroms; 0.682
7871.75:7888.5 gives -0.84 angstroms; 0.72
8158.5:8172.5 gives -0.29 angstroms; 0.664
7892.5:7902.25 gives 0.57 angstroms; 0.643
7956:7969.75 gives -0.98 angstroms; 0.724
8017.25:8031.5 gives 0.12 angstroms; 0.662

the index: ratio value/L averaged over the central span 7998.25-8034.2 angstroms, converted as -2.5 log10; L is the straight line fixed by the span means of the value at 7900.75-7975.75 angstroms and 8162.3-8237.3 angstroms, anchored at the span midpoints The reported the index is 0.01 mag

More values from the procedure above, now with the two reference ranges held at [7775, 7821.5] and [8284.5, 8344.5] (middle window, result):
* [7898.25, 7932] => 0.03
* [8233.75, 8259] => -0.03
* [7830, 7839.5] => -0.03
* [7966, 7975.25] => -0.09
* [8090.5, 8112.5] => 0.08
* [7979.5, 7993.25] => -0.01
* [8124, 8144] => -0.03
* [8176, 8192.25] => 0.00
